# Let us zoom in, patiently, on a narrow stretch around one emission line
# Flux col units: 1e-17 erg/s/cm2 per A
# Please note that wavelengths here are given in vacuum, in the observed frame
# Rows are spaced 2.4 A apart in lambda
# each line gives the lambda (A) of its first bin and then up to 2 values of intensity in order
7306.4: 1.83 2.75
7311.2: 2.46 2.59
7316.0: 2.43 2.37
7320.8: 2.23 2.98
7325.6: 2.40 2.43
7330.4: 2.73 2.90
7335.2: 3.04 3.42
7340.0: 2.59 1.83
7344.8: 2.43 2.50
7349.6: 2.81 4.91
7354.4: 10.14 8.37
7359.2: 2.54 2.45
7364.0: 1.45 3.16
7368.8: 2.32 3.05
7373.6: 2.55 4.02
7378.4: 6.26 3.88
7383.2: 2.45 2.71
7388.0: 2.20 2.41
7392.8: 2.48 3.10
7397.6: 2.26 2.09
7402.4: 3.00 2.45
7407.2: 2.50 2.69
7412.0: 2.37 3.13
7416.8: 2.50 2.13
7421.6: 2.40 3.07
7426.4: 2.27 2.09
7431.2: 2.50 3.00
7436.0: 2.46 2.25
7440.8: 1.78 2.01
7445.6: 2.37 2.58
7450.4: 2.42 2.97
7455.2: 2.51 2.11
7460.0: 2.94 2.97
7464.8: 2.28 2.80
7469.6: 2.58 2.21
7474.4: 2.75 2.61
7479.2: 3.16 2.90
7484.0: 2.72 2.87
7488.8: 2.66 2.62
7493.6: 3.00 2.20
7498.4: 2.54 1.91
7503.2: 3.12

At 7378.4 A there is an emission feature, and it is [N II]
